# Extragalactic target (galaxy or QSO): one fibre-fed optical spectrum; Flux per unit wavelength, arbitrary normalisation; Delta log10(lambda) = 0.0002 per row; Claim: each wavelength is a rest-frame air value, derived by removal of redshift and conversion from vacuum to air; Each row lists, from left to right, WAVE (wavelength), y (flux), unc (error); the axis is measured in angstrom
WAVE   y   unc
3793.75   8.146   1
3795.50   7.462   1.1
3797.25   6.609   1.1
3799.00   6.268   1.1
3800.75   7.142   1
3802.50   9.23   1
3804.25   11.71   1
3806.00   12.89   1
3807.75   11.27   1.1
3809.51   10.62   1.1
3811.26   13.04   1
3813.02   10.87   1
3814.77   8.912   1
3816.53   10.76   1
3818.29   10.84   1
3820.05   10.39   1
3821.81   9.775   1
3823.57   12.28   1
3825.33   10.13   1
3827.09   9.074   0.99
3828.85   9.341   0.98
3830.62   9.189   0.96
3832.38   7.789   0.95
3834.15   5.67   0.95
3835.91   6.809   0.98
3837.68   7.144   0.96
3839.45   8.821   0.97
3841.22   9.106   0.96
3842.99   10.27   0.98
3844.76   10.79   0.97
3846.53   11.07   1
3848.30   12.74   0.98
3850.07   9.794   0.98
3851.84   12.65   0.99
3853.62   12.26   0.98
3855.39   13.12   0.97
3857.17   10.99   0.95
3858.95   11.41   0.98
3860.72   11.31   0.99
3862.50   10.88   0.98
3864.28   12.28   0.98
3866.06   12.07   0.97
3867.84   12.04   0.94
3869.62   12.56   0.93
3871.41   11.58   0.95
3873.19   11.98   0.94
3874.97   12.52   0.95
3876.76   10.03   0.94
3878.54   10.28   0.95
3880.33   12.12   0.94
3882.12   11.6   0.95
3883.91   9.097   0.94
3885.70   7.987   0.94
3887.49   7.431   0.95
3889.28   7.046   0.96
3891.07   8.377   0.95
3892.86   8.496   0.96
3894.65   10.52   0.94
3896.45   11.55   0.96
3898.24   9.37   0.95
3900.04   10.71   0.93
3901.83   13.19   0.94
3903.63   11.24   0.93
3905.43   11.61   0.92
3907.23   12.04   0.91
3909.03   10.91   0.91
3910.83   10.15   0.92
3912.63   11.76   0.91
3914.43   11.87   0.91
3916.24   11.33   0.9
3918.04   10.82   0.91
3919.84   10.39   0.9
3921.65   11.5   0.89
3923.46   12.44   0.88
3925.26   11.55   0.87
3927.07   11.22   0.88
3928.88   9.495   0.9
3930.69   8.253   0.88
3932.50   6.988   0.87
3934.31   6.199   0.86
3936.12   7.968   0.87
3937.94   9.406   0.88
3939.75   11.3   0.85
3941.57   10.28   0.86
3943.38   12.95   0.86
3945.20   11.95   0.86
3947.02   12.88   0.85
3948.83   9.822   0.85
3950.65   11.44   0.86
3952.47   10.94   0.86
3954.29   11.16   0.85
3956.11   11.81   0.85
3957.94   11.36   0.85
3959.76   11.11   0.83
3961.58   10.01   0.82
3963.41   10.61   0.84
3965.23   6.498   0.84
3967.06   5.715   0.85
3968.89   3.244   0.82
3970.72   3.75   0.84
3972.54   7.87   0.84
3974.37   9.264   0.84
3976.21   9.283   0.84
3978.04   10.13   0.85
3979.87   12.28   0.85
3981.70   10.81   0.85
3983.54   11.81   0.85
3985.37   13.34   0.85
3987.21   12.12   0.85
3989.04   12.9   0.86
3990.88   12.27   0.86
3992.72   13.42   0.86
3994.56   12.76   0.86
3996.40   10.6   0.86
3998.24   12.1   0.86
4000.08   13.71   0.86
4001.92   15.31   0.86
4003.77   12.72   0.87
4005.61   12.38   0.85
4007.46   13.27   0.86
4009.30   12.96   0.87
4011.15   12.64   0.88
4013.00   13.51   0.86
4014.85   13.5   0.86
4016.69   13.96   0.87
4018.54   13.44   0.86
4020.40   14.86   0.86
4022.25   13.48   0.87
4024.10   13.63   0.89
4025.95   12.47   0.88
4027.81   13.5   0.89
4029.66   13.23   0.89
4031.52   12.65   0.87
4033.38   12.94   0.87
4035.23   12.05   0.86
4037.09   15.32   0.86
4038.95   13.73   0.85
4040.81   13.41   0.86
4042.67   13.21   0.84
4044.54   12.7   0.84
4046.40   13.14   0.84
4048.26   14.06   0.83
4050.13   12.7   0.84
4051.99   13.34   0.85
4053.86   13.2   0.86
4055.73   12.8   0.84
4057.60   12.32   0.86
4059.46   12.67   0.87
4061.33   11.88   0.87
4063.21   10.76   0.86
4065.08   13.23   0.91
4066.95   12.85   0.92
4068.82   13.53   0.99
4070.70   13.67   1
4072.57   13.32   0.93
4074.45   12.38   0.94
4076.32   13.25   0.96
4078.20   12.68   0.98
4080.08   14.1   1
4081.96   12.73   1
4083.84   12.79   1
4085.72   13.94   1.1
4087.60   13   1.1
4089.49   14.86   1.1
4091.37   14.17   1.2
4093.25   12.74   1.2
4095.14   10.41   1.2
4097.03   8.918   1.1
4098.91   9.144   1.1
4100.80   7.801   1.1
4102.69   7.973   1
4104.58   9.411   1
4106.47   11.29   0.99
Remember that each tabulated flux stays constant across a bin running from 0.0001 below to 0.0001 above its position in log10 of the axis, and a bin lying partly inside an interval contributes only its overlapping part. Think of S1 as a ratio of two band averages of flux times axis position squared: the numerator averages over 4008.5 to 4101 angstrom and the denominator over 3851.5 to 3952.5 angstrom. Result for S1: 1.3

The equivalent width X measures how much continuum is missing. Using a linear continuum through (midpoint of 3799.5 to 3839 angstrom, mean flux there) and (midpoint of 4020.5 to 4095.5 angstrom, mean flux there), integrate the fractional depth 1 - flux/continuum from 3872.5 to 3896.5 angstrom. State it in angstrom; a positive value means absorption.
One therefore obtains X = 1.8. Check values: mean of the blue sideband 9.72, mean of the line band 9.85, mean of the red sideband 13.1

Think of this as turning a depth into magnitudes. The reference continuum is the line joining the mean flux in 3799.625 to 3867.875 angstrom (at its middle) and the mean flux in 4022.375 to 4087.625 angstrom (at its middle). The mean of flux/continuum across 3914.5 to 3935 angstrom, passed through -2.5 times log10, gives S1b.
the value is 0.136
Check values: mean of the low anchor 10.4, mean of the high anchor 13.1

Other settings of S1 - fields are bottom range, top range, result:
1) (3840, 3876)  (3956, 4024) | 1.06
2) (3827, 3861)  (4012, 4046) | 1.48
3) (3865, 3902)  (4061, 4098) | 1.35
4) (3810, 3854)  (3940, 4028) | 1.25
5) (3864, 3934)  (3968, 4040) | 1.21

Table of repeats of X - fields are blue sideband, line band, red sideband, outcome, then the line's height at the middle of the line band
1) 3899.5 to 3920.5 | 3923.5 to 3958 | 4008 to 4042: 4.4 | 11.9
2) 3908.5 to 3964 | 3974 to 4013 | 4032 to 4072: -1.4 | 11.8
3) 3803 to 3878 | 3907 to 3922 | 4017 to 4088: 0.5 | 11.5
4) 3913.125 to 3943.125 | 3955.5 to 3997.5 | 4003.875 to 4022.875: 6.6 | 12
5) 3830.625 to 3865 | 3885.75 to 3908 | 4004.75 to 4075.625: 1.9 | 11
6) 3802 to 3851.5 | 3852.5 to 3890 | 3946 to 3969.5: -3.9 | 9.97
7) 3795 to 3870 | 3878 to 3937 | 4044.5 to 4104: 3.9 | 10.9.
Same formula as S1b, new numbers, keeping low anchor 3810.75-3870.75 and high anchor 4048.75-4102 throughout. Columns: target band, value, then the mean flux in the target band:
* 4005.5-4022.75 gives -0.13 mag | 13.4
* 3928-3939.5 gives 0.34 mag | 8.23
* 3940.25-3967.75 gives 0.08 mag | 10.6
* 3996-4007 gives -0.10 mag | 12.9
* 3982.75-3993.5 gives -0.08 mag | 12.6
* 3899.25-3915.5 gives -0.05 mag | 11.5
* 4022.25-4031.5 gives -0.10 mag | 13.2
